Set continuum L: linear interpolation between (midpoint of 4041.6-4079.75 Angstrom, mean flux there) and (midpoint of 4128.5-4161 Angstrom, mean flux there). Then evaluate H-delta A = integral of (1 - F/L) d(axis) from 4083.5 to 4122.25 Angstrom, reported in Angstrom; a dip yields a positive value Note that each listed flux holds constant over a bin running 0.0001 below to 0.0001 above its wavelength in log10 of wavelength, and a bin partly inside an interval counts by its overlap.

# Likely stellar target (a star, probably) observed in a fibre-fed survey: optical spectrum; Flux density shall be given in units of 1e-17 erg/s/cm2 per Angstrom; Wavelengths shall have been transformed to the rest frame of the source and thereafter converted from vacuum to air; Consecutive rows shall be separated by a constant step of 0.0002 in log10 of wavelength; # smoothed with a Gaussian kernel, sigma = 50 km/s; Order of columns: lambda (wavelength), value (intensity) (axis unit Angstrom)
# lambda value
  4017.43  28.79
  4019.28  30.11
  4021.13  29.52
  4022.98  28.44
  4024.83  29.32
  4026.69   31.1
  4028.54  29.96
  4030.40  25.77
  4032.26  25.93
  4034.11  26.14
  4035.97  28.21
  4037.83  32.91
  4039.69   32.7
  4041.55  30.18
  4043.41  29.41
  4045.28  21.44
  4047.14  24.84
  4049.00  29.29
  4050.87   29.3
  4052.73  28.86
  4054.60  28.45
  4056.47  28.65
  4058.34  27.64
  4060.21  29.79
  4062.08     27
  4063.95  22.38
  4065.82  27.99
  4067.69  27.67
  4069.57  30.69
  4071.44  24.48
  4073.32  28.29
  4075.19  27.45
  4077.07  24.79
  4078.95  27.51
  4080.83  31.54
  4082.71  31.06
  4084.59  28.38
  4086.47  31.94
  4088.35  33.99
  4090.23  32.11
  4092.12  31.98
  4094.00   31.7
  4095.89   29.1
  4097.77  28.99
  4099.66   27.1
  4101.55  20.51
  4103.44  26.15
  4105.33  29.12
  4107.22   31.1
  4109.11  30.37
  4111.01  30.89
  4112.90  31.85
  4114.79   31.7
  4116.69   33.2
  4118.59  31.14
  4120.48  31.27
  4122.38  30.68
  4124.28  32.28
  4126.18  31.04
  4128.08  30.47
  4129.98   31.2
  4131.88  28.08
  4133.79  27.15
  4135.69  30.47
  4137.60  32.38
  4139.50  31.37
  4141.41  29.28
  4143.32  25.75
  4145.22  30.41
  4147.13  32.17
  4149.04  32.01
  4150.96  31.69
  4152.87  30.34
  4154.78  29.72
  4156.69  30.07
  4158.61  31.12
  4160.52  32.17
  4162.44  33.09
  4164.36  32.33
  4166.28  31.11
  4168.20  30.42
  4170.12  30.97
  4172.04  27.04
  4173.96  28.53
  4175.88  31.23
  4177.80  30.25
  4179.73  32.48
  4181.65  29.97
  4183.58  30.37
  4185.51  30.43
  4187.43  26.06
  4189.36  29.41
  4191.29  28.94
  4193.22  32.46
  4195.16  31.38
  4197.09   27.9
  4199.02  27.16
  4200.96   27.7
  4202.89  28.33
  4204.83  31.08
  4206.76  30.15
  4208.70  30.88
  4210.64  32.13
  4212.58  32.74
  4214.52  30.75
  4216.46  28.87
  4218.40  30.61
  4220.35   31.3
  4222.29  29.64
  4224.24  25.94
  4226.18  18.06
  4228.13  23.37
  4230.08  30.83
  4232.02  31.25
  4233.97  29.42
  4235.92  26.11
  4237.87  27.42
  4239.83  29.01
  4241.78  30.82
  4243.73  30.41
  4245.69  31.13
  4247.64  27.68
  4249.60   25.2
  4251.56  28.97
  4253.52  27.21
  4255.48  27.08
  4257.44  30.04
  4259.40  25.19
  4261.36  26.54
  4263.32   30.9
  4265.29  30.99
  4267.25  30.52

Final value -1.77 Angstrom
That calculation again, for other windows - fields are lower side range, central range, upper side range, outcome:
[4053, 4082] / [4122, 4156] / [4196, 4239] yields -2.6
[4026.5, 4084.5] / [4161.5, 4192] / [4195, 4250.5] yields -1.6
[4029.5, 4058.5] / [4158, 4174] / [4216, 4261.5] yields -1.6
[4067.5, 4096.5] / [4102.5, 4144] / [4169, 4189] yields -1.0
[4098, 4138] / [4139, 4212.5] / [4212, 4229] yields -3.9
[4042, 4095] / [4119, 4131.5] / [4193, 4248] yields -1.0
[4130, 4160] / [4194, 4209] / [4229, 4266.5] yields 0.1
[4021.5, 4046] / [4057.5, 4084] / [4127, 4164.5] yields 1.4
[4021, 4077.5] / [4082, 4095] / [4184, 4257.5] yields -1.6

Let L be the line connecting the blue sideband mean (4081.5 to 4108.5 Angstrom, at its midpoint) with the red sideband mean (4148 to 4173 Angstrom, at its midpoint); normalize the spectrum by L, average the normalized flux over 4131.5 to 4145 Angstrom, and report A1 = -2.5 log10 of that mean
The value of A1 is 0.04 mag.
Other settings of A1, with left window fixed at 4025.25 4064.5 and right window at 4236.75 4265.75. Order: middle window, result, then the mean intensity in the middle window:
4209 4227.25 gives -0.02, 28.9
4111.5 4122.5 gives -0.12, 31.7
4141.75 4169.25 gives -0.09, 30.8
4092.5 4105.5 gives 0.02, 27.6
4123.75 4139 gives -0.08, 30.4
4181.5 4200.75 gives -0.03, 29.3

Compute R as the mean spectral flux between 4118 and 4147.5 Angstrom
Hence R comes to 30.3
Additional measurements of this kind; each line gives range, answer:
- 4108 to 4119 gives 31.5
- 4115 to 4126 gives 31.7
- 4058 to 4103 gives 28.5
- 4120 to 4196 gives 30.4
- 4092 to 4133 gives 29.9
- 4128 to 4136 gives 29.3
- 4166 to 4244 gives 29.3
